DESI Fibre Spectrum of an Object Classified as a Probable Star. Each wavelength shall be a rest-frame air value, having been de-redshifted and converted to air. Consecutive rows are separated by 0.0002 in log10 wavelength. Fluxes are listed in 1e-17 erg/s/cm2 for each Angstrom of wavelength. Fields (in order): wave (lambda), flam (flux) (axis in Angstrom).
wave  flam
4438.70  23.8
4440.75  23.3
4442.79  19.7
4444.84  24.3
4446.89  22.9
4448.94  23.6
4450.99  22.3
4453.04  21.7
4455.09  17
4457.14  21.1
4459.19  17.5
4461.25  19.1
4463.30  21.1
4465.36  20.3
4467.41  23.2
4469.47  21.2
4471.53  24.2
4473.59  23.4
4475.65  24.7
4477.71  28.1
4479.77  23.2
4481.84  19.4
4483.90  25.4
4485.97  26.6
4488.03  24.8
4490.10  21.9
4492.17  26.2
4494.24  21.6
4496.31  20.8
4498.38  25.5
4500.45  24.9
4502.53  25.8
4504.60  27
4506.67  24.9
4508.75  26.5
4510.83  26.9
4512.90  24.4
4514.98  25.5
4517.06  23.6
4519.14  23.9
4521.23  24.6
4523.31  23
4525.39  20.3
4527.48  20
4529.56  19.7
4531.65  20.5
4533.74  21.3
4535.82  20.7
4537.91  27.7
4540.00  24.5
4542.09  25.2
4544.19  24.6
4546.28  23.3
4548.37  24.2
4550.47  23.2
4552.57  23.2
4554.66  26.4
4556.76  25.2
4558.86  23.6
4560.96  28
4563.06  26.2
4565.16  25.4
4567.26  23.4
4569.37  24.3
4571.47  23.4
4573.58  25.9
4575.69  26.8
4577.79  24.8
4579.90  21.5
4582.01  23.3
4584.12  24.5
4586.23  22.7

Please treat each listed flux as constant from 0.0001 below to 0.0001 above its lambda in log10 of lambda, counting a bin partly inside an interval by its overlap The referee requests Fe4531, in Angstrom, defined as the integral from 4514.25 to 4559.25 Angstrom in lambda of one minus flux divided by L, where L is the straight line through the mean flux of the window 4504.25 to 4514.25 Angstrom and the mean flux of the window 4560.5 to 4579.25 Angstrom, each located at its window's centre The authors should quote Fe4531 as 3.9 Angstrom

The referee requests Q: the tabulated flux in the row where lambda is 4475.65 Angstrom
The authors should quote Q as 24.7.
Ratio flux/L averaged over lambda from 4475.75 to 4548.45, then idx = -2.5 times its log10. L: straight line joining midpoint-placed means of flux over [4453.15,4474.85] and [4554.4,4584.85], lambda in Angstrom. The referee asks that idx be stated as -0.06 mag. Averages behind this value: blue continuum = 20.9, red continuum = 24.8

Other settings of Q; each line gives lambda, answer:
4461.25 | 19.1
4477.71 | 28.1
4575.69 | 26.8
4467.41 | 23.2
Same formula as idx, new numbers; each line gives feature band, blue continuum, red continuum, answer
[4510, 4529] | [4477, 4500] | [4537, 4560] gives 0.04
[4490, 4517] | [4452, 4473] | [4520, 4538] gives -0.17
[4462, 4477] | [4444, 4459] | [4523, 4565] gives -0.03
